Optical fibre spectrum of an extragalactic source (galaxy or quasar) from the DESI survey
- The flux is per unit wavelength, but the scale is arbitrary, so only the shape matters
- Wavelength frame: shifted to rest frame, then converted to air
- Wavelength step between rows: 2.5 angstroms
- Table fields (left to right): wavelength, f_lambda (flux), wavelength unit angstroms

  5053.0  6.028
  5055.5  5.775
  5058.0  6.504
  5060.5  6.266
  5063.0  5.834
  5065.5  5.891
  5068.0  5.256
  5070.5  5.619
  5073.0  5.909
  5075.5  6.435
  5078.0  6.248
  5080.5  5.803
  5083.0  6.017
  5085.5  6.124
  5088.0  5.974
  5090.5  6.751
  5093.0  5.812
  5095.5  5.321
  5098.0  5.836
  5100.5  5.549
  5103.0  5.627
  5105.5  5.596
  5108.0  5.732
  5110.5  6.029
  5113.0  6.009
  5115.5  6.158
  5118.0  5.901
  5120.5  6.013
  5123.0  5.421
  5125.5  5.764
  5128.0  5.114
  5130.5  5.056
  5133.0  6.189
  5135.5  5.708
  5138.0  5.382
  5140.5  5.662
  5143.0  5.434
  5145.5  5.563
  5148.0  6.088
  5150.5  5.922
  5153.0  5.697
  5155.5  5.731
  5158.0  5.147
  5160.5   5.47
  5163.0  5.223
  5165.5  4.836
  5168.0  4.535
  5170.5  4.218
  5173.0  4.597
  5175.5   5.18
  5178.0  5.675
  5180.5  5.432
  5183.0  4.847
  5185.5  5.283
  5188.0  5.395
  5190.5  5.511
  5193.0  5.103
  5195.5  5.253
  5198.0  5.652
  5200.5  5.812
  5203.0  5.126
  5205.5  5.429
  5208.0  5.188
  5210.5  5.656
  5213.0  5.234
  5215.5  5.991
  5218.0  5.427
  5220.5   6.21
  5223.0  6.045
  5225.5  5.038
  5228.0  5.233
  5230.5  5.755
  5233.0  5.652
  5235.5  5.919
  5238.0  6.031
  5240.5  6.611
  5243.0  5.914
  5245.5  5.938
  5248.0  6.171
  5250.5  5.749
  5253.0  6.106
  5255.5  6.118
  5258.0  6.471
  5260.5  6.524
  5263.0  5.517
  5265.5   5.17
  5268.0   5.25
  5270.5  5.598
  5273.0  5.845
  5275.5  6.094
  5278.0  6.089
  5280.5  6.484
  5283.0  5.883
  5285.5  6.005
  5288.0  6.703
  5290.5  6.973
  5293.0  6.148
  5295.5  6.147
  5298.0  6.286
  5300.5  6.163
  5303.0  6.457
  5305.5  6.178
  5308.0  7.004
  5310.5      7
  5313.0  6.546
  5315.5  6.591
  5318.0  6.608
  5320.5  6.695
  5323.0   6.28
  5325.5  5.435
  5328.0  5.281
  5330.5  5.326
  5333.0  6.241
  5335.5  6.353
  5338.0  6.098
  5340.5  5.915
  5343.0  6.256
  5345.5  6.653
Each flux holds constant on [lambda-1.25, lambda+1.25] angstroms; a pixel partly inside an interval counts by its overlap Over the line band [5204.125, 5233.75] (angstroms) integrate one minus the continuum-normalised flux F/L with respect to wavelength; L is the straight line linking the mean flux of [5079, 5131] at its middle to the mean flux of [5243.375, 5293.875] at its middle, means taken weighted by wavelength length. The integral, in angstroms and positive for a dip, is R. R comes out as 1.98 angstroms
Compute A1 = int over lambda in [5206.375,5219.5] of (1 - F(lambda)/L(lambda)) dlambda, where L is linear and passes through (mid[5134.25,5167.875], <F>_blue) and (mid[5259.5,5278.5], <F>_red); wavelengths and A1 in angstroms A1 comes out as 0.3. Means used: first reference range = 5.49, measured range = 5.51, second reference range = 5.74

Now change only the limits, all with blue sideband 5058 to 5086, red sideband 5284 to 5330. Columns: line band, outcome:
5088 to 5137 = 2.1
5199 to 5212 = 1.6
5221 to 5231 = 1.1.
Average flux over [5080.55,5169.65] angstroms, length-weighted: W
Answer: 5.66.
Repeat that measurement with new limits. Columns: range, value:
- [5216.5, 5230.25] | 5.61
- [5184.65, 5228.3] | 5.48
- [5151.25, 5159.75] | 5.55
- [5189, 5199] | 5.37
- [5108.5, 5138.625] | 5.74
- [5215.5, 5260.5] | 5.92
